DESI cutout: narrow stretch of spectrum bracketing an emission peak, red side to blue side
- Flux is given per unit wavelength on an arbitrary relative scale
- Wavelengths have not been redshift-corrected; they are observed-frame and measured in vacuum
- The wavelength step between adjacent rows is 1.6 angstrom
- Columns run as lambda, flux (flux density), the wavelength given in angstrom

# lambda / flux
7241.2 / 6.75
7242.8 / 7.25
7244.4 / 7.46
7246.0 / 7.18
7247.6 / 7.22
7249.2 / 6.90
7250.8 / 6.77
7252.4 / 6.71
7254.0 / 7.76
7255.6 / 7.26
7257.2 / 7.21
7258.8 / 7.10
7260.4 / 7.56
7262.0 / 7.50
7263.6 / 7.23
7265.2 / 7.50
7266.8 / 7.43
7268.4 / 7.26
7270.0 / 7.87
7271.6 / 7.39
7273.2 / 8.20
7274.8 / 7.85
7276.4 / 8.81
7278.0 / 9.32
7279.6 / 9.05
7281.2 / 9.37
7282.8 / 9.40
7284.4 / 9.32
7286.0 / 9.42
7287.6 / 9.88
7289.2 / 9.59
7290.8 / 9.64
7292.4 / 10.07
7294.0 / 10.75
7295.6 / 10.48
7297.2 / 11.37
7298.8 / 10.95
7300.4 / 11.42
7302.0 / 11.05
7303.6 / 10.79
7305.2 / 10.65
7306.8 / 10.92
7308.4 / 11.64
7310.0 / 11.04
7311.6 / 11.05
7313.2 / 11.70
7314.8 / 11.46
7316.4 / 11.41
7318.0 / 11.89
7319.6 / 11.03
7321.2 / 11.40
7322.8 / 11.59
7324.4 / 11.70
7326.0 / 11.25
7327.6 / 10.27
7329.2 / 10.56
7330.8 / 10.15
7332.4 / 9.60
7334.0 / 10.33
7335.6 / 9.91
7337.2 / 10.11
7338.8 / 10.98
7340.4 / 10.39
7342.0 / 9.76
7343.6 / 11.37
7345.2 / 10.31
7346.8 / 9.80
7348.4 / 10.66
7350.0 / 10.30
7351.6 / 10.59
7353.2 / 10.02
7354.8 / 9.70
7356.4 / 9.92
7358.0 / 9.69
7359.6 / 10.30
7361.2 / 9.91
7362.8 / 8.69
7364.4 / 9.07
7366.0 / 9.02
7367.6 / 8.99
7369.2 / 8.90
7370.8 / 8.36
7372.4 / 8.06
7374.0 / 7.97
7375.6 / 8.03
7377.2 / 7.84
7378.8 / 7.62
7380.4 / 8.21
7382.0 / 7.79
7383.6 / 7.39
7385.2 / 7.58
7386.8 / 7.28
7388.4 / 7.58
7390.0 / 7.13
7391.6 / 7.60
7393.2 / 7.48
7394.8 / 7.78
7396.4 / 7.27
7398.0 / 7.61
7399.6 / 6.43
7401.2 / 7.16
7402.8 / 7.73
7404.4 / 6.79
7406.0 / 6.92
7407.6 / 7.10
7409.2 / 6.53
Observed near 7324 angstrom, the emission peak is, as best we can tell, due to H-beta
